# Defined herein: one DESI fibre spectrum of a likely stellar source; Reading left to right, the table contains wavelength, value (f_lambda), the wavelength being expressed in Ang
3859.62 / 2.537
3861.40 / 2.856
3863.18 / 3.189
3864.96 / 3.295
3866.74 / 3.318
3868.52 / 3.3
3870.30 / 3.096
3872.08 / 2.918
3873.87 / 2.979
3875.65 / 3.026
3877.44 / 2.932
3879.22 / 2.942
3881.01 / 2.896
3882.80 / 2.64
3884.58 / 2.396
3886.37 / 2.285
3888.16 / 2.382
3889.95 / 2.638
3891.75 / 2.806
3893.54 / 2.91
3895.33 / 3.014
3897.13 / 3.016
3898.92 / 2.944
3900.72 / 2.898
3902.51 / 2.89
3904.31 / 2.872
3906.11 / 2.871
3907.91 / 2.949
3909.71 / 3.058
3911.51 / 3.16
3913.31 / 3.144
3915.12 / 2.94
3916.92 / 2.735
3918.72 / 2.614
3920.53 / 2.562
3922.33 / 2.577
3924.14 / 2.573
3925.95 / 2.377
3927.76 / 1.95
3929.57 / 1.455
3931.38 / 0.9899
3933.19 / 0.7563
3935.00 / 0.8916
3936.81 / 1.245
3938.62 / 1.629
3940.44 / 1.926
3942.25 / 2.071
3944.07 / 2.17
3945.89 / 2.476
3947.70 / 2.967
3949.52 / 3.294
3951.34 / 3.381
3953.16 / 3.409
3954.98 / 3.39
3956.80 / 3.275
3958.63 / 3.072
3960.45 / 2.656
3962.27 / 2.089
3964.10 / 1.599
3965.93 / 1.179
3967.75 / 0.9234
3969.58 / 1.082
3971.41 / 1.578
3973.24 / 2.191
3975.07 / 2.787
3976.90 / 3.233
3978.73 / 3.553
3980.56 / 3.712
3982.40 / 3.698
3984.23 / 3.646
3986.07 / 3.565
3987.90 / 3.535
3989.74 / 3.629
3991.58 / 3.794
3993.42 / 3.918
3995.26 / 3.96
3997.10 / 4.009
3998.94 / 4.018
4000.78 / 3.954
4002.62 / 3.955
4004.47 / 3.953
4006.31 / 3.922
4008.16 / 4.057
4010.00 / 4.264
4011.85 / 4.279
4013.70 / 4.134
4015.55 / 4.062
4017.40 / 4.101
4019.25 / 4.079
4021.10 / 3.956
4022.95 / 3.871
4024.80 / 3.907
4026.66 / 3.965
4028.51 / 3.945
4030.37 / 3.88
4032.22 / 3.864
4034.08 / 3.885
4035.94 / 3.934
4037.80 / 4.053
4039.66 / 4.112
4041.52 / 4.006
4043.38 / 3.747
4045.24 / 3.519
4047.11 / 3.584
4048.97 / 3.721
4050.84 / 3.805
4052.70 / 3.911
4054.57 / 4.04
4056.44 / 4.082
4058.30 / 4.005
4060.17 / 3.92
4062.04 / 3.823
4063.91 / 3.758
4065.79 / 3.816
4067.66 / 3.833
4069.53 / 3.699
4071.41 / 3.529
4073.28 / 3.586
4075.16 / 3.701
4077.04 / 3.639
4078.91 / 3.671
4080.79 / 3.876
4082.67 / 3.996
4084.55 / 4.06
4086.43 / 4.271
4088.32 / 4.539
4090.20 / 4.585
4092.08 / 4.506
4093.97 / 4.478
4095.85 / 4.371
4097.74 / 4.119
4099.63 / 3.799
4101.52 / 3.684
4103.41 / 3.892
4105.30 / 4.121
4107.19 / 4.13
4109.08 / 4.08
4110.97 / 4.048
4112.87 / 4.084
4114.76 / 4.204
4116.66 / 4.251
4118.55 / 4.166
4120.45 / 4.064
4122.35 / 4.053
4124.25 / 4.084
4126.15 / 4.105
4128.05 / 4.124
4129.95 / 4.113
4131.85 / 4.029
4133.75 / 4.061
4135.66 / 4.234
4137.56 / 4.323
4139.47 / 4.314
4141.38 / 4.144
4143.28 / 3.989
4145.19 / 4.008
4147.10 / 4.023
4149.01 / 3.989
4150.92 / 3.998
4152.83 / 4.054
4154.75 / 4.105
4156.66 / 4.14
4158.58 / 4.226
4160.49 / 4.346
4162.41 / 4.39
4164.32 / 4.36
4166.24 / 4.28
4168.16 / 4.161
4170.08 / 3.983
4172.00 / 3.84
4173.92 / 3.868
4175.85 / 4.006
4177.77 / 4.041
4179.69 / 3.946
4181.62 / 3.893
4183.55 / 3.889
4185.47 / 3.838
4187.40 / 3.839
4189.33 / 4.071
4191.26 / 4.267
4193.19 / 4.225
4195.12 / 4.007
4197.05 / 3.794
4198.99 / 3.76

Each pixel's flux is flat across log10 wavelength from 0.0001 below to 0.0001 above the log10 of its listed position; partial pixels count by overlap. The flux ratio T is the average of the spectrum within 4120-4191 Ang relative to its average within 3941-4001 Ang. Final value 1.38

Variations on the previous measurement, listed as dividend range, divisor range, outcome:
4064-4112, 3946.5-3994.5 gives 1.38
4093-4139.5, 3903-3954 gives 1.72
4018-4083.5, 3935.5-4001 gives 1.36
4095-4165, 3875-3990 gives 1.59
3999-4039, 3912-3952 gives 1.81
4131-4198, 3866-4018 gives 1.41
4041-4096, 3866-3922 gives 1.37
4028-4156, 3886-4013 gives 1.42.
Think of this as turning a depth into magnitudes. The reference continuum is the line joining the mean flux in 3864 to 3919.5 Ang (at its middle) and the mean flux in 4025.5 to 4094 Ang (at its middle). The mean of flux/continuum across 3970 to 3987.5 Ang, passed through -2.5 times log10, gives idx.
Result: 0.12 mag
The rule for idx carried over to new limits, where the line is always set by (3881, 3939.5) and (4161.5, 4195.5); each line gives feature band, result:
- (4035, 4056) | -0.185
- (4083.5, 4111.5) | -0.173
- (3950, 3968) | 0.064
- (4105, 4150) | -0.102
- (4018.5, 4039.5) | -0.242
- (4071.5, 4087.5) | -0.112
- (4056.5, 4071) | -0.144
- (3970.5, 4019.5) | -0.237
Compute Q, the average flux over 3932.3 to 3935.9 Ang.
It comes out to 0.825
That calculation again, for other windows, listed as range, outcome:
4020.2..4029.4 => 3.93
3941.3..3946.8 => 2.24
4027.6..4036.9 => 3.9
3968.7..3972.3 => 1.33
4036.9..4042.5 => 4.06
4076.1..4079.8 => 3.66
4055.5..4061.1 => 4.01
